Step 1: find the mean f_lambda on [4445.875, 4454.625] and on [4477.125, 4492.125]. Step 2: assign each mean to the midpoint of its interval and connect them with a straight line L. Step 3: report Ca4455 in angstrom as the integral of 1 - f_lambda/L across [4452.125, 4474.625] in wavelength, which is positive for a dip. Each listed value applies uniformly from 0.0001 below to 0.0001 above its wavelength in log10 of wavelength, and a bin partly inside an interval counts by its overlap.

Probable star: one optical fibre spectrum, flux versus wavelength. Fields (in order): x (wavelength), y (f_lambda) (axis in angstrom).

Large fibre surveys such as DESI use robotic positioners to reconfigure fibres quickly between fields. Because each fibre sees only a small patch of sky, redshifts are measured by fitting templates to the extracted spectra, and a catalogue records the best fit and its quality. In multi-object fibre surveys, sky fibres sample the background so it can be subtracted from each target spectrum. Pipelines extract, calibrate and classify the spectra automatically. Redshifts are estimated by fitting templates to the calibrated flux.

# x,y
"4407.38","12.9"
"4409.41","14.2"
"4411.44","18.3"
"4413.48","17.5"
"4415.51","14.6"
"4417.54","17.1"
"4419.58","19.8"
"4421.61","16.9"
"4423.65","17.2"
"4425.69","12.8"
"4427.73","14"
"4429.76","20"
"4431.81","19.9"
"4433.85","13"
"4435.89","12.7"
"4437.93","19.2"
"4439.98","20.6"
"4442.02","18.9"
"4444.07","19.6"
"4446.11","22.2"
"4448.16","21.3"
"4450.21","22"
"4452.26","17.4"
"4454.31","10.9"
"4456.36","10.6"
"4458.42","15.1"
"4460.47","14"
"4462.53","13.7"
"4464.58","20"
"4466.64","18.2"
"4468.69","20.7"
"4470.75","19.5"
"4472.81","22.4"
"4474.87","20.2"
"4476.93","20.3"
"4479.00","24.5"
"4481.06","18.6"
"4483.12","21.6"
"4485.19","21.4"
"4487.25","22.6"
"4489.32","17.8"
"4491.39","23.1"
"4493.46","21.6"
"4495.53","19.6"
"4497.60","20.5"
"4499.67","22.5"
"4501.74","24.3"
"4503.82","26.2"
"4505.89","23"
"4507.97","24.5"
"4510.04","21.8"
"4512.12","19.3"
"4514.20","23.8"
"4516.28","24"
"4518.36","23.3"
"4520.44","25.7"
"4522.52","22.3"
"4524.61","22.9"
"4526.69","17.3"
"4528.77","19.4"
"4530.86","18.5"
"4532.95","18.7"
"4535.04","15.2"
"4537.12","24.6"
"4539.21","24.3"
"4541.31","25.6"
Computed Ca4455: 3.7 angstrom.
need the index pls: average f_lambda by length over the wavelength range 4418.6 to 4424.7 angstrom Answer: 17.9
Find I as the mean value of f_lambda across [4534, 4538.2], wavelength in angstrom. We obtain 20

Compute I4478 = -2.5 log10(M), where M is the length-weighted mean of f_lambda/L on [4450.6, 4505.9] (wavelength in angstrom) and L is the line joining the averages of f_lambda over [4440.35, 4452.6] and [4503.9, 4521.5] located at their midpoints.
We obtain 0.120 mag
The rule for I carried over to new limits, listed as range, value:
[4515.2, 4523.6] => 23.8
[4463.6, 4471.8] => 19.6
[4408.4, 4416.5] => 16.1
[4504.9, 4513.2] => 22.1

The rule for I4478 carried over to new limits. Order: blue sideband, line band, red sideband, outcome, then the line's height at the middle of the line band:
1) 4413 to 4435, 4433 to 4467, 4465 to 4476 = 0.093 mag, 18.6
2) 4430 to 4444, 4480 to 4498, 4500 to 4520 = 0.050 mag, 21.7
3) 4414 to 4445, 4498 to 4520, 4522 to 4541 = -0.178 mag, 19.7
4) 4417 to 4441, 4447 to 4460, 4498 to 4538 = 0.132 mag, 18.3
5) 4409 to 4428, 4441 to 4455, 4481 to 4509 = -0.032 mag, 18.6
